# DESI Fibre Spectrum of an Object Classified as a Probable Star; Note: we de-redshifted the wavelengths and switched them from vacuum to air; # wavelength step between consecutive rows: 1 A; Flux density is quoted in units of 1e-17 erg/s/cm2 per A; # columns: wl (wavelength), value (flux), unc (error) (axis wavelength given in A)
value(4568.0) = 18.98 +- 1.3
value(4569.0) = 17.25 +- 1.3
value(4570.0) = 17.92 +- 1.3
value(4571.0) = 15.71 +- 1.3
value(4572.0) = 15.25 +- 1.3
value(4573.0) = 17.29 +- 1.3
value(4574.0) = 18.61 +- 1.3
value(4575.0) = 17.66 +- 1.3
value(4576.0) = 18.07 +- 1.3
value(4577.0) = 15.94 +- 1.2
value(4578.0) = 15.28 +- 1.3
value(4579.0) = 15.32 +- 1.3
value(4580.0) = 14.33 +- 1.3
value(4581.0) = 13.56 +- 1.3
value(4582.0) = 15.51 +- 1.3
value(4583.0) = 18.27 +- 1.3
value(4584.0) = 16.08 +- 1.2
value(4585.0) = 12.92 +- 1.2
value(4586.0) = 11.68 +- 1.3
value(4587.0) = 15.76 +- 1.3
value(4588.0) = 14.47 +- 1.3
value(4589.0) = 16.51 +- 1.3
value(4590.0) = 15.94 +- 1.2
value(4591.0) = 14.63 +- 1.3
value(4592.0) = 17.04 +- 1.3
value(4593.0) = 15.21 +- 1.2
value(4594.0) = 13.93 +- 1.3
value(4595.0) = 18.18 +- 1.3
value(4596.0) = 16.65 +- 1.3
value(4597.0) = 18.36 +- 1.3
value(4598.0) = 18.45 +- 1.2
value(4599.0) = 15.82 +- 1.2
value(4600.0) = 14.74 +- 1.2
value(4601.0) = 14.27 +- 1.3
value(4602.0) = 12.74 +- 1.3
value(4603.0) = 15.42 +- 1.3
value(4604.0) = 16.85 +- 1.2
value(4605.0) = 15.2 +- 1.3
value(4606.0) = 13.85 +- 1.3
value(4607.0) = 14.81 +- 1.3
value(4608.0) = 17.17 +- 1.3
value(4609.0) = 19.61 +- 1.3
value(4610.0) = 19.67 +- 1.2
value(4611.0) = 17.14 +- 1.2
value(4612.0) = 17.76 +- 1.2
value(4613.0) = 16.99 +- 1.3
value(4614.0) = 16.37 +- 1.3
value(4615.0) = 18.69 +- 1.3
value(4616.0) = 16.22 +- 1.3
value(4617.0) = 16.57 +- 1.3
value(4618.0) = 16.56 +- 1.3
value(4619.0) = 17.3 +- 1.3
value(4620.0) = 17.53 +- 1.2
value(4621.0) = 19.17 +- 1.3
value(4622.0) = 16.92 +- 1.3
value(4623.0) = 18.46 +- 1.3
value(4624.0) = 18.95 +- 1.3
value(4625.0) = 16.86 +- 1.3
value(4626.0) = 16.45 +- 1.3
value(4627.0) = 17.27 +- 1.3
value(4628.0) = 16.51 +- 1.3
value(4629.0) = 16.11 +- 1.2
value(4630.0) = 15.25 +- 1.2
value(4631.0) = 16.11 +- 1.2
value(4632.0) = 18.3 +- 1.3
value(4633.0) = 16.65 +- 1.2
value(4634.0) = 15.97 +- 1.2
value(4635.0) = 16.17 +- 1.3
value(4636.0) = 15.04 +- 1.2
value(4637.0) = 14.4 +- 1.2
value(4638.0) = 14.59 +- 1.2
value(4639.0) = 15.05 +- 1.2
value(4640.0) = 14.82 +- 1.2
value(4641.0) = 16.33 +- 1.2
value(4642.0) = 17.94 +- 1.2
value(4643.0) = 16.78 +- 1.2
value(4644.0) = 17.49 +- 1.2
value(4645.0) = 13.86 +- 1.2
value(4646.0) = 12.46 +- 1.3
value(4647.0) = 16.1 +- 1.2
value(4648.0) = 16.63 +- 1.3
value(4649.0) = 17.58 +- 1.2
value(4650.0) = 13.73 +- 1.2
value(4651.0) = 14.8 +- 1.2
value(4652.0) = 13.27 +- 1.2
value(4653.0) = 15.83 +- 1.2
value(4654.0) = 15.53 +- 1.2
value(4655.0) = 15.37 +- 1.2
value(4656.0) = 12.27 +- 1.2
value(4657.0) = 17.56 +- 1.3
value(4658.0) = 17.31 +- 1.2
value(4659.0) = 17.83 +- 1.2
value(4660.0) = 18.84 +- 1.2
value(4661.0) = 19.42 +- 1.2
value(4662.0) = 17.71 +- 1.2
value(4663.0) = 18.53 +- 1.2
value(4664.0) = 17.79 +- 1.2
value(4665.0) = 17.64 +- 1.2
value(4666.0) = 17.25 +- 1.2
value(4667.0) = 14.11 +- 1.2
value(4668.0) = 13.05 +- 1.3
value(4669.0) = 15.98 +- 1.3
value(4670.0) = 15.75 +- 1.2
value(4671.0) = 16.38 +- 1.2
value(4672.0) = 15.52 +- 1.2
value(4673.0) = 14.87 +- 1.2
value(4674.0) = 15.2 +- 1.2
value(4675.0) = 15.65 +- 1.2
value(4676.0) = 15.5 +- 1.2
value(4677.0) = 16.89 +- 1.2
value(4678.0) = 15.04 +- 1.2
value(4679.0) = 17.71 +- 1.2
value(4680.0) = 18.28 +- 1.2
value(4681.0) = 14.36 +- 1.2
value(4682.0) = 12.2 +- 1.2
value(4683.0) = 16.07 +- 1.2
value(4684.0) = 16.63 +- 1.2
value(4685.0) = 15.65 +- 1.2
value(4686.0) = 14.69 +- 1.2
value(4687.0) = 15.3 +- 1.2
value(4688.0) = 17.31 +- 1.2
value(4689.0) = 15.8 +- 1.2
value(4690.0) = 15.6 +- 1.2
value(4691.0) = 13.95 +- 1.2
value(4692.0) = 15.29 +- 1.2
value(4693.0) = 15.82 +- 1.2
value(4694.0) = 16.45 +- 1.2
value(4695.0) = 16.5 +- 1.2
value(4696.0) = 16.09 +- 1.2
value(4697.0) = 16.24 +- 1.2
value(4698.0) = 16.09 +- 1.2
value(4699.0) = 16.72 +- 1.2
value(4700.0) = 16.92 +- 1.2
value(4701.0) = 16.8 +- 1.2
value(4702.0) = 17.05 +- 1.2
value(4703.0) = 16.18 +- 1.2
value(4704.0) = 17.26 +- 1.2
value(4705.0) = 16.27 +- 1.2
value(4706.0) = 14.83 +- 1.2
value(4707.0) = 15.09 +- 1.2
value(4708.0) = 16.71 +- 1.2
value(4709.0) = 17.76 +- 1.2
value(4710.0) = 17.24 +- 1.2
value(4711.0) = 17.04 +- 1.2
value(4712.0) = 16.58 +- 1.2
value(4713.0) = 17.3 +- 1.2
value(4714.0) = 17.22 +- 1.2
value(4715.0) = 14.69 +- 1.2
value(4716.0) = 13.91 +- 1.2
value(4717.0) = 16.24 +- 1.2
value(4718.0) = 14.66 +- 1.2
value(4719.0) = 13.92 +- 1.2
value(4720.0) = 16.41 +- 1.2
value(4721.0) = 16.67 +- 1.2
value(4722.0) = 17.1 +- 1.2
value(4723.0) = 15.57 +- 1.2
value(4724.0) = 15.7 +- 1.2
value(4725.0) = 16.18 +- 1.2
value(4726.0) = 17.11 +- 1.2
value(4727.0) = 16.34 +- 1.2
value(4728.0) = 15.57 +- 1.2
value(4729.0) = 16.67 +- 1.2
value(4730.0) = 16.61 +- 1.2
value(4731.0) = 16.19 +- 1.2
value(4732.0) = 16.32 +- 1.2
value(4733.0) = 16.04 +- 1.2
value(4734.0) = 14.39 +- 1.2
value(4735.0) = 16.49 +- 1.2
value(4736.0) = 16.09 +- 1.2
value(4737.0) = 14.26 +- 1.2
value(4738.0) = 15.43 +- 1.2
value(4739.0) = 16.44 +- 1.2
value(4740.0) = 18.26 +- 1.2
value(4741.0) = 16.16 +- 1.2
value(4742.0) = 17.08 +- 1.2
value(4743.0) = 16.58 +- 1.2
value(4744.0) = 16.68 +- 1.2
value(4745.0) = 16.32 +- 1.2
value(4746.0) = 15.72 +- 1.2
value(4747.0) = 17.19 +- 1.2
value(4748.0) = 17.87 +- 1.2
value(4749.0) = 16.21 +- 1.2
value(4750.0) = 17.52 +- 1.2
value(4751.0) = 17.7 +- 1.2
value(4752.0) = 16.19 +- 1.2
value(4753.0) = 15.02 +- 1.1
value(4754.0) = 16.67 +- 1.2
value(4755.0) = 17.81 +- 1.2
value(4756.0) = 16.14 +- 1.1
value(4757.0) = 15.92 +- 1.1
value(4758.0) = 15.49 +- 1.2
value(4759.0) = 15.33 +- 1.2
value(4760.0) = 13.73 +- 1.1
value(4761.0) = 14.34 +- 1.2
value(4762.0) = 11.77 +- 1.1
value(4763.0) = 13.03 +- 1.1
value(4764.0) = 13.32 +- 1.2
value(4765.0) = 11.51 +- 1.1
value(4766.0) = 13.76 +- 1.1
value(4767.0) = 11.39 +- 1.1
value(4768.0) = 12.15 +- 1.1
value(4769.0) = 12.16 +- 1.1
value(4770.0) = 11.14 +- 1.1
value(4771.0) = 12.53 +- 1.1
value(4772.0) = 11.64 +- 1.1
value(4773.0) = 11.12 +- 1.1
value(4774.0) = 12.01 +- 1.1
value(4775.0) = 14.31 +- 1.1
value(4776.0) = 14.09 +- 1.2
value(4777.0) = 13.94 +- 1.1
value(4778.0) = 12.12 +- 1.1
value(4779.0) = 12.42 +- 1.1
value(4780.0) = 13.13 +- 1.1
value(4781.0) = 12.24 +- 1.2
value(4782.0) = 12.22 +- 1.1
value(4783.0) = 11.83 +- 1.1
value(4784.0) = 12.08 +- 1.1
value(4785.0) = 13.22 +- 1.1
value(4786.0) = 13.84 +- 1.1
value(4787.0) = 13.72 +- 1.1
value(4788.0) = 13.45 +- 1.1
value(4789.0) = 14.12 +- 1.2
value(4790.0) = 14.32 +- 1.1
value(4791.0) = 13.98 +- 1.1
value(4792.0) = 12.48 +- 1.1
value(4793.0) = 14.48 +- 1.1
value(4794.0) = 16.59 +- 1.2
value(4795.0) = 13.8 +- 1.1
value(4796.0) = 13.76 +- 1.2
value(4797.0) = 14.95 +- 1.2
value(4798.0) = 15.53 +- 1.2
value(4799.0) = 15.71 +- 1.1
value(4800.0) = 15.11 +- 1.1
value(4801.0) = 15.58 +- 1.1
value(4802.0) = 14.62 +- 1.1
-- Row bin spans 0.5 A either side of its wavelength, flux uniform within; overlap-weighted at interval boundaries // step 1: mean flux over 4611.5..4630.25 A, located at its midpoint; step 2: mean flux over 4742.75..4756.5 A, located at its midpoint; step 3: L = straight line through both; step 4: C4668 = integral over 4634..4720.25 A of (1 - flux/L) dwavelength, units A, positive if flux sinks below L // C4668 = 5.11 A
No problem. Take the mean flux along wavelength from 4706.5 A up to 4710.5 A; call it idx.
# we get 16.7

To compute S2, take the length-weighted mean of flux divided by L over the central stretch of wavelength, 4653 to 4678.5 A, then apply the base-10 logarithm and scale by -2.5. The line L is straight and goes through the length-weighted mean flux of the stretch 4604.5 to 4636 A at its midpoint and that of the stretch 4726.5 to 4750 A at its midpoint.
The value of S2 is 0.03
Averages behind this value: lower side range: 17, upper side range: 16.3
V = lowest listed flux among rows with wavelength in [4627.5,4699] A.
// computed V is 12.2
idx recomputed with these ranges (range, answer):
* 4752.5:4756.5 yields 16.4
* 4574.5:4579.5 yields 16.5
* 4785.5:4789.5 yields 13.8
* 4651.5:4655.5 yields 15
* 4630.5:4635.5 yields 16.6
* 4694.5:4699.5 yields 16.3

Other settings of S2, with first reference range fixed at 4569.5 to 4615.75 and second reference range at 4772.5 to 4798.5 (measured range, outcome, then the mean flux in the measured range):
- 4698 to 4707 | -0.13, 16.4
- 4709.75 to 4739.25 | -0.12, 16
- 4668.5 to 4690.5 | -0.06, 15.7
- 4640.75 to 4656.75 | 0.00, 15.4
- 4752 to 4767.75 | -0.04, 14.4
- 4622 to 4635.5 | -0.08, 16.9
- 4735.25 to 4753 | -0.18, 16.5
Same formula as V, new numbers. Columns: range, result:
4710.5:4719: 13.91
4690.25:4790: 11.12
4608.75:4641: 14.4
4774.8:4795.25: 11.83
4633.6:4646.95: 12.46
